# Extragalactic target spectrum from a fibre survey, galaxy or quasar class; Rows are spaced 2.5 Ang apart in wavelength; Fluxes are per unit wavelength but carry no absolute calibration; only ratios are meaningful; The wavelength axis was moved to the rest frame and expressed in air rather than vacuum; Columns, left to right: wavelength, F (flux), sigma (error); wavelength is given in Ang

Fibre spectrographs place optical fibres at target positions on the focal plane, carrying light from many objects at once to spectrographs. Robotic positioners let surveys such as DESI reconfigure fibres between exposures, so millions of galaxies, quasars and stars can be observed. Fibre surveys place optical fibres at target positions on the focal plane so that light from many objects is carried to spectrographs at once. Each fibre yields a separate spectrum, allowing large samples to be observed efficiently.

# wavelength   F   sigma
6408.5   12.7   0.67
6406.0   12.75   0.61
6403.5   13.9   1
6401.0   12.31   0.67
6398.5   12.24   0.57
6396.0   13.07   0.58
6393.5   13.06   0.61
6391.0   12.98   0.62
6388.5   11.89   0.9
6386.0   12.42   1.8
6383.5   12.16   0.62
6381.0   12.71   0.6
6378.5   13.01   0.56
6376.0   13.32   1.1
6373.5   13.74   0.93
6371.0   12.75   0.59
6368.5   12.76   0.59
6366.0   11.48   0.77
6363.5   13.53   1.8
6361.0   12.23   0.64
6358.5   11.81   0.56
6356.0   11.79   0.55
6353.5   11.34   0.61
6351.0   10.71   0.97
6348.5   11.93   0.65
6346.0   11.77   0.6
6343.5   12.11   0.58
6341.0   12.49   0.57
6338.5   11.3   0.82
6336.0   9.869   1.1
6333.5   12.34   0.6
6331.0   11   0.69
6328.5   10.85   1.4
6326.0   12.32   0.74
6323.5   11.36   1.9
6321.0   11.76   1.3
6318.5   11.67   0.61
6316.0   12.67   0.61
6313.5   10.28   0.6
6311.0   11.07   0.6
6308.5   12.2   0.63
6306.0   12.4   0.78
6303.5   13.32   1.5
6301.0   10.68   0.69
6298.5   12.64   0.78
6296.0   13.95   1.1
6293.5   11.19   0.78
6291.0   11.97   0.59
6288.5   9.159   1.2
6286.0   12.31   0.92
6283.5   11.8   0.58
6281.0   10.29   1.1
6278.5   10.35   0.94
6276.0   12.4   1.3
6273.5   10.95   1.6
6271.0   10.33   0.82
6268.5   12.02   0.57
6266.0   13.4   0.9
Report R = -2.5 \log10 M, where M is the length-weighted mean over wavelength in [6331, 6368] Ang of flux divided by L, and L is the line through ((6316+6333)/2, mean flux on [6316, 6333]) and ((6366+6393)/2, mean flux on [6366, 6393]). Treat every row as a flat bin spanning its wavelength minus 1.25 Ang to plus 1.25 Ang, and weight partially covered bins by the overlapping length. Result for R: 0.03 mag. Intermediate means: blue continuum 11.6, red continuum 12.7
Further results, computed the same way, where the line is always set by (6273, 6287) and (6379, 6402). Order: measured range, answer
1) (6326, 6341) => 0.06 mag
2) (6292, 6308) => -0.07 mag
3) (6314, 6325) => 0.00 mag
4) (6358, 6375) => -0.03 mag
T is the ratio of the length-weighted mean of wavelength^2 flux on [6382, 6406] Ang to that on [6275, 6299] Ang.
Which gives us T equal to 1.13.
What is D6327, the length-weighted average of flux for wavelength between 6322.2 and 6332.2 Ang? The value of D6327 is 11.4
